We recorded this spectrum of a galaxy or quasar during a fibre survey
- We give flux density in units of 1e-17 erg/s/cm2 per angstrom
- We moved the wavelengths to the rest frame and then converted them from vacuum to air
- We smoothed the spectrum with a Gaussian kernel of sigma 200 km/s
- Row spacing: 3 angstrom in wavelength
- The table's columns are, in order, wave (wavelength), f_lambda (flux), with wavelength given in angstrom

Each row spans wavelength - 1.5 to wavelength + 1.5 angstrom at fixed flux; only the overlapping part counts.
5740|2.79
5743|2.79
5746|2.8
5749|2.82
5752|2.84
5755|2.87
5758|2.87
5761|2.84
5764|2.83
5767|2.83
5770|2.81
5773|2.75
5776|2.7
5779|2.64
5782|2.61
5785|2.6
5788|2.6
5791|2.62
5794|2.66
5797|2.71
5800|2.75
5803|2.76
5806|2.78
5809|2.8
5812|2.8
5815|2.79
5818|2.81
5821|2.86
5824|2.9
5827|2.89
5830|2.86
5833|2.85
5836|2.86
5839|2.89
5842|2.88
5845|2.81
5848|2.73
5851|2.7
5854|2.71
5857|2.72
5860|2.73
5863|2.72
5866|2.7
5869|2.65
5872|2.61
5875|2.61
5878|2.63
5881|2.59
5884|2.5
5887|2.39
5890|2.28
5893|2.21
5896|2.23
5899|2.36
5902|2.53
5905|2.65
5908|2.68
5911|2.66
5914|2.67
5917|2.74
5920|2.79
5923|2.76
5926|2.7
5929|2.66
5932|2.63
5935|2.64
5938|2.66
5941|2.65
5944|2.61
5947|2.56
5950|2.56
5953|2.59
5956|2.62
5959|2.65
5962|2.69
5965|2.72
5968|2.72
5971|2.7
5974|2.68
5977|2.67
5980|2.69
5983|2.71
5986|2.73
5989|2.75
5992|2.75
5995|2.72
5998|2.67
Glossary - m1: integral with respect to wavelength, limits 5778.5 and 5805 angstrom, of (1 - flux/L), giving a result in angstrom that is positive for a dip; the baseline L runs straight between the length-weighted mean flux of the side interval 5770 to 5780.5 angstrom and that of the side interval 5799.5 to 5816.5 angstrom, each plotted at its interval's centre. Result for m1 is 0.8 angstrom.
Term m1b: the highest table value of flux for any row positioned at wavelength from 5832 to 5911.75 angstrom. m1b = 2.89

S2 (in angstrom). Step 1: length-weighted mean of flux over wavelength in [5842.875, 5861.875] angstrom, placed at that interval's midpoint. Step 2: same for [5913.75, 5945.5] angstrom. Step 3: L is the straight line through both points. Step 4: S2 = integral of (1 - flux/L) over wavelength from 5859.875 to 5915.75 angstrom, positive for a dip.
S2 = 3.49 angstrom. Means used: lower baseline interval 2.74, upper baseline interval 2.68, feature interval 2.54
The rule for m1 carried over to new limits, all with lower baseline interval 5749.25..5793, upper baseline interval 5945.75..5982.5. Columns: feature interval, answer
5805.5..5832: -1.1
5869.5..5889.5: 1.1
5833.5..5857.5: -0.7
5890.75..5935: 1.5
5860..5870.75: 0.0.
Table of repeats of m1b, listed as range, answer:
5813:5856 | 2.9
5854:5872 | 2.73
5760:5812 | 2.84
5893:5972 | 2.79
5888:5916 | 2.68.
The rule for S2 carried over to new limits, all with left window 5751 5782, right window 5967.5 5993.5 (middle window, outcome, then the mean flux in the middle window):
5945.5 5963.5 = 0.72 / 2.61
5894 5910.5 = 1.49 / 2.49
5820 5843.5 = -0.93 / 2.87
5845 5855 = 0.11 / 2.73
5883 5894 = 1.60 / 2.34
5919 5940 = 0.32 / 2.69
